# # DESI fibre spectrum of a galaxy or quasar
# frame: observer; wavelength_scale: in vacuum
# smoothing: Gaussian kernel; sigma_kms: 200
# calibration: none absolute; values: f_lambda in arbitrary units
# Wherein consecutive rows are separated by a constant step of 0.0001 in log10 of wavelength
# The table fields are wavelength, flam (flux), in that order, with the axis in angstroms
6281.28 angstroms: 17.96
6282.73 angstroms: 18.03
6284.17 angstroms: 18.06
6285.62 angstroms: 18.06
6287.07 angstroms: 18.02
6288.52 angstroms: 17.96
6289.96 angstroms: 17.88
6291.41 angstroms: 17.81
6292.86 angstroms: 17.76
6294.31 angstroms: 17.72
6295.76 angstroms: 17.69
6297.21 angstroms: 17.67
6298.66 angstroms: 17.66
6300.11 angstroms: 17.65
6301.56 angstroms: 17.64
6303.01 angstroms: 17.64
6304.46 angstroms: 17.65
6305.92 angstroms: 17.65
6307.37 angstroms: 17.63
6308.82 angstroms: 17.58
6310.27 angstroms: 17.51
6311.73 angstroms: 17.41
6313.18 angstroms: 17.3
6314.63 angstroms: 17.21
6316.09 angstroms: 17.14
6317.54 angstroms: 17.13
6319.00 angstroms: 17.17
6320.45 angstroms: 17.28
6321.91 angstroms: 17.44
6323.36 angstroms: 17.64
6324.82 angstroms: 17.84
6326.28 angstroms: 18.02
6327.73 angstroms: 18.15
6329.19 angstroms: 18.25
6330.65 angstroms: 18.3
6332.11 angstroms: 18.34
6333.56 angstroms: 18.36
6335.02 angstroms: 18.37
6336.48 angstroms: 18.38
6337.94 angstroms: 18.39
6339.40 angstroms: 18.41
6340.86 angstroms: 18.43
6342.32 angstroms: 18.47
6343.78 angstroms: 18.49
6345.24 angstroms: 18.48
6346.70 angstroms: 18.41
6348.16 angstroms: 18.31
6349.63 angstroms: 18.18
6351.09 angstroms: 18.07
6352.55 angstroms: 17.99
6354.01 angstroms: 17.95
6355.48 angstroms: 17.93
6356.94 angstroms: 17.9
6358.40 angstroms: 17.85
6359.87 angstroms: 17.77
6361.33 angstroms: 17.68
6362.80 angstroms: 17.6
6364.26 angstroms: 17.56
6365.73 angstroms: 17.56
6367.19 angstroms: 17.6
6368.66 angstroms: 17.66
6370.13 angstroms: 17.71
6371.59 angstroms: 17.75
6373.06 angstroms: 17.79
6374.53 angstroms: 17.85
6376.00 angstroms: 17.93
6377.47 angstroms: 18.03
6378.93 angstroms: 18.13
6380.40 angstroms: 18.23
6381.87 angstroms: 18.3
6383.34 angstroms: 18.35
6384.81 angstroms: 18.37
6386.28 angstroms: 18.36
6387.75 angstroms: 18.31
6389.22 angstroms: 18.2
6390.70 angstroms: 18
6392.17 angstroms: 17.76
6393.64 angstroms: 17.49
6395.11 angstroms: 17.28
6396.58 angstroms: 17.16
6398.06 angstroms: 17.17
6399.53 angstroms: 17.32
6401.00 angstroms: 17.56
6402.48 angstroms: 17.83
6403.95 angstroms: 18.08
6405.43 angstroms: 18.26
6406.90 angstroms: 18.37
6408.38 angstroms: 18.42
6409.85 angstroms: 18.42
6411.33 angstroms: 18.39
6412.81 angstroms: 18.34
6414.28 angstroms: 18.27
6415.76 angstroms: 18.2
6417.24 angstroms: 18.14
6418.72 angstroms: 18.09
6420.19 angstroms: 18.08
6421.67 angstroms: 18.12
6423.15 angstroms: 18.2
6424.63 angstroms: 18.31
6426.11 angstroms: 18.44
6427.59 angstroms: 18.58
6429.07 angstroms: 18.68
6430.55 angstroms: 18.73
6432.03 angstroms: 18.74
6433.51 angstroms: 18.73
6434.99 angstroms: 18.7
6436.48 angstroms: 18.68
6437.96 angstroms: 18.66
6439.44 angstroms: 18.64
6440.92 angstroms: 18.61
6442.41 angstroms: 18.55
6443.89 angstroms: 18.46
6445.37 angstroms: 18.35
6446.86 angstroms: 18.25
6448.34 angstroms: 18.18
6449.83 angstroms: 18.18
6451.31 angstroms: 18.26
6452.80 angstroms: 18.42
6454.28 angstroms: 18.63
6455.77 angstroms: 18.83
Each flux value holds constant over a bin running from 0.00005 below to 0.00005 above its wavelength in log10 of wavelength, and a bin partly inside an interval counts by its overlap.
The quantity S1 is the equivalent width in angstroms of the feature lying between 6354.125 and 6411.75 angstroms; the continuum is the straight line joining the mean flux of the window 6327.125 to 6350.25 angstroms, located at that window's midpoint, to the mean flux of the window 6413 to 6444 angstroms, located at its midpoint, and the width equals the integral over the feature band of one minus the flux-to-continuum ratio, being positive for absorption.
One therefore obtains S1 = 1.6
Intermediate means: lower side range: 18.4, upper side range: 18.5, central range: 17.9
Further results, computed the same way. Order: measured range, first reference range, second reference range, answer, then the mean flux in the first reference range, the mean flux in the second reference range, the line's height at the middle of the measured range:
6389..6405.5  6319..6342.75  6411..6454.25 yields 0.61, 18.1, 18.4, 18.3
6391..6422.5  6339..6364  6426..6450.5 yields 0.75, 18.1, 18.5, 18.4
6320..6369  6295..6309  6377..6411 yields -0.65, 17.6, 18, 17.8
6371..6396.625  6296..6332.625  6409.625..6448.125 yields 0.19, 17.6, 18.4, 18.1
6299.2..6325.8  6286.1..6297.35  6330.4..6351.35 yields 0.85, 17.8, 18.4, 18.1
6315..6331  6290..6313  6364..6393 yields 0.08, 17.6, 18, 17.7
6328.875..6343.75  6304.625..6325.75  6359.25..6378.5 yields -0.70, 17.4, 17.7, 17.6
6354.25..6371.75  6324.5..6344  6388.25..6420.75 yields 0.42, 18.3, 17.9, 18.2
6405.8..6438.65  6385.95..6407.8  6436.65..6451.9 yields -0.51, 17.8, 18.4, 18.1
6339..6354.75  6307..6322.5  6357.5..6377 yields -0.64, 17.3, 17.7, 17.6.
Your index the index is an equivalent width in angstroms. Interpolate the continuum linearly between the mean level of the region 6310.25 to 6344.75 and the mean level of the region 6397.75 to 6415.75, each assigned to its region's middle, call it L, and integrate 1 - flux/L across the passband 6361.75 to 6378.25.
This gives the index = 0.24 angstroms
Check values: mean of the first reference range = 17.9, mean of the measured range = 17.7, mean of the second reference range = 18.1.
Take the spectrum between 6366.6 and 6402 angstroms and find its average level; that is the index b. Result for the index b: 17.8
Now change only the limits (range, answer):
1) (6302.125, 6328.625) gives 17.5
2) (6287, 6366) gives 17.9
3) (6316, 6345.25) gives 18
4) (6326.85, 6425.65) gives 18.1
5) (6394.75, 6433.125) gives 18.1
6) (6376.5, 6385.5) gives 18.2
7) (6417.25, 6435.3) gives 18.4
